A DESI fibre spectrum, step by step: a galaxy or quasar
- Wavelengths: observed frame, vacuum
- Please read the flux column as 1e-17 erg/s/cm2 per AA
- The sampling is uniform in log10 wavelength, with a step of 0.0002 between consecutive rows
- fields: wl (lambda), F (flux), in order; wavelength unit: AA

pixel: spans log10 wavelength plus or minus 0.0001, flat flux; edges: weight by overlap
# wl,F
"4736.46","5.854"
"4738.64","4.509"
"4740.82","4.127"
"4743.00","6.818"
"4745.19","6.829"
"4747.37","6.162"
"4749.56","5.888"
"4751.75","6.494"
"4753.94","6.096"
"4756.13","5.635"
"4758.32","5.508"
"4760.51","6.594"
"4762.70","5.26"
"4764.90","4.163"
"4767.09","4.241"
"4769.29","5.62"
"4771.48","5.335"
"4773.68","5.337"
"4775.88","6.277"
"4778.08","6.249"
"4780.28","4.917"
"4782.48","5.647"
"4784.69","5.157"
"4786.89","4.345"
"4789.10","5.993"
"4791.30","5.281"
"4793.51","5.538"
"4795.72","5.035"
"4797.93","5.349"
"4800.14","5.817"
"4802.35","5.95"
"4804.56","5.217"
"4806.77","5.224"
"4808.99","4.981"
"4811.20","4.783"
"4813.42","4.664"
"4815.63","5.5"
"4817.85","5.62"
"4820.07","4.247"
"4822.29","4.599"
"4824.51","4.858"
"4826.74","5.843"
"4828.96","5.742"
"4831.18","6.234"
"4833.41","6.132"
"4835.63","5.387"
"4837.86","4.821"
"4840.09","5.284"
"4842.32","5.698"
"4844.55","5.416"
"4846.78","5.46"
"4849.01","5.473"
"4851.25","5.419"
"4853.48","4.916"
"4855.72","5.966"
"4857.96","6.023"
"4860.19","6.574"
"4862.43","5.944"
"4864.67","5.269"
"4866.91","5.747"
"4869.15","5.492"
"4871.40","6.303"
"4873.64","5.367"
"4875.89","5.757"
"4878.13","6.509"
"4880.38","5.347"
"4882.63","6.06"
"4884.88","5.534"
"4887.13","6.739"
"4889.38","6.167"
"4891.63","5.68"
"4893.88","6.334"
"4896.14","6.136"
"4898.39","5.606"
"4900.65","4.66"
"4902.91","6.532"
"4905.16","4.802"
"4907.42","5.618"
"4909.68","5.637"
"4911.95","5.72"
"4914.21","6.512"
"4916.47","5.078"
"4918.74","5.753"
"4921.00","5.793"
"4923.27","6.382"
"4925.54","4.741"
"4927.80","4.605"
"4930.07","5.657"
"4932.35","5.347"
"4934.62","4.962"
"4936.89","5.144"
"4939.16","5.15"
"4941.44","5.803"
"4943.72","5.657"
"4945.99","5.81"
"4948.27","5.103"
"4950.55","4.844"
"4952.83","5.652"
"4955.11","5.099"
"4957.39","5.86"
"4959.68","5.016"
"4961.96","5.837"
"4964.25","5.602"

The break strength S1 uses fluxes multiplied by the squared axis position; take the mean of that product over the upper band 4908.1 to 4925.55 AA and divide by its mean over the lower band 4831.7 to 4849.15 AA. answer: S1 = 1.08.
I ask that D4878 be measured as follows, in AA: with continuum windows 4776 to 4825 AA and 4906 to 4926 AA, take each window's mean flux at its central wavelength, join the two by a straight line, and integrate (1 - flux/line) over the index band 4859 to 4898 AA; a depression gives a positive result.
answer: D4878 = -2.6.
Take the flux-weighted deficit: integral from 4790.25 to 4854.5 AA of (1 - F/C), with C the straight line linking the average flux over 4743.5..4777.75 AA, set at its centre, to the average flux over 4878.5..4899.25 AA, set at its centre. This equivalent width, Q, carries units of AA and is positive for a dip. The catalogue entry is 5.7 AA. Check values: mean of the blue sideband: 5.73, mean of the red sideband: 5.98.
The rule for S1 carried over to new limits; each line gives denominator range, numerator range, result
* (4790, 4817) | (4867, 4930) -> 1.13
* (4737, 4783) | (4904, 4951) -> 1.04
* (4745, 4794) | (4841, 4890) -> 1.08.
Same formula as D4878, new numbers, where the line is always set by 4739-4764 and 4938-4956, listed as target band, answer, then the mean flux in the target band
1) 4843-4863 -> -0.18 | 5.68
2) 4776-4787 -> 0.72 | 5.44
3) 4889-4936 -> -0.95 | 5.59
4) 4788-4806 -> 0.80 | 5.52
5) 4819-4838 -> 1.16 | 5.35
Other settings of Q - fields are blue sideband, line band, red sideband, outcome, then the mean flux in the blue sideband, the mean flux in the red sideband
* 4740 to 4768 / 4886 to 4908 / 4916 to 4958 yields -1.50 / 5.7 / 5.39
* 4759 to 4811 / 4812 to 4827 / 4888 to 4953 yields 1.15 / 5.36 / 5.55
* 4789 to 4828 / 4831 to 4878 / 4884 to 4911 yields -1.17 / 5.23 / 5.79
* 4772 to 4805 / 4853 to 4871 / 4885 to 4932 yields -0.58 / 5.48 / 5.7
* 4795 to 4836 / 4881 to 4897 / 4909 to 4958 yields -1.94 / 5.33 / 5.46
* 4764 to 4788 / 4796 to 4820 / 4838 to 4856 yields 0.19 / 5.22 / 5.39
